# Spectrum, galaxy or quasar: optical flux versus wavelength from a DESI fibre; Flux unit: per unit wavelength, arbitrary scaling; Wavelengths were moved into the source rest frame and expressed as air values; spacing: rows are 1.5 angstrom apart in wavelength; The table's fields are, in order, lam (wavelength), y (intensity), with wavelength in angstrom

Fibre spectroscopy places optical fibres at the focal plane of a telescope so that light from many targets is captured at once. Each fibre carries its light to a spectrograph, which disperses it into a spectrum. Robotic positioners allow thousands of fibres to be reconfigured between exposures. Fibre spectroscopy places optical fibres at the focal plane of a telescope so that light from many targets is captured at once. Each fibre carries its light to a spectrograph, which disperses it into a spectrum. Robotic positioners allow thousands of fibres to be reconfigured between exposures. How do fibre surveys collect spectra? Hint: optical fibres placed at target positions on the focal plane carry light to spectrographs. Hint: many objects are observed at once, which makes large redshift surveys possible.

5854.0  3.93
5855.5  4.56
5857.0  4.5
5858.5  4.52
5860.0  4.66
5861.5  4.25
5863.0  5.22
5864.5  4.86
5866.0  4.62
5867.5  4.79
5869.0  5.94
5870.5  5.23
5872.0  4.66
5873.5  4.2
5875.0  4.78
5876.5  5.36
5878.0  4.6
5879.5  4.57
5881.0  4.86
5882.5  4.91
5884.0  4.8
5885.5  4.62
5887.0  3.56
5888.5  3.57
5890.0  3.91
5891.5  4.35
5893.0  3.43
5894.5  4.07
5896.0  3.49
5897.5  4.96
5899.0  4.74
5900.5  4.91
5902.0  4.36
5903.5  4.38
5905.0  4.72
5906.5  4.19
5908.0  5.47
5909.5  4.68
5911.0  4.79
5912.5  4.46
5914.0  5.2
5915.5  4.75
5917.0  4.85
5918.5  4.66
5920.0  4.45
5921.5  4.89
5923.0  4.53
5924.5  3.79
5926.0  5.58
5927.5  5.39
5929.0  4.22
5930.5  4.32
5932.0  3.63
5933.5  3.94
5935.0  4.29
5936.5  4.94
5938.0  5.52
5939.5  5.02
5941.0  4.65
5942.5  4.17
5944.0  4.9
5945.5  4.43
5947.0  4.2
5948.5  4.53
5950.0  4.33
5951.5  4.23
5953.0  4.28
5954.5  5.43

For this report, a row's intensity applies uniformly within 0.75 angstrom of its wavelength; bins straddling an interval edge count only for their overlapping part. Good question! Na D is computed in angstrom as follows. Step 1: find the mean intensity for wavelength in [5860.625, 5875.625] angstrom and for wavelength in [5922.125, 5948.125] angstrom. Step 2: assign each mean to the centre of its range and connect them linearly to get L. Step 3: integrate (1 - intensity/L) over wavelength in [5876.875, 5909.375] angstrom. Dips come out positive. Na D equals 2.2 angstrom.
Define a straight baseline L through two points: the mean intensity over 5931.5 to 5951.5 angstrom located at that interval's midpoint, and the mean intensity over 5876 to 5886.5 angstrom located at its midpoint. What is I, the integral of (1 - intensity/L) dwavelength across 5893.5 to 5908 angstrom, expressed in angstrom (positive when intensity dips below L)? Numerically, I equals 0.7 angstrom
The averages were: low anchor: 4.77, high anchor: 4.5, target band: 4.46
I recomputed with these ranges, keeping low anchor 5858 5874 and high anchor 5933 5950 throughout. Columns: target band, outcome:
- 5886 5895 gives 1.7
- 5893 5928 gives 0.4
